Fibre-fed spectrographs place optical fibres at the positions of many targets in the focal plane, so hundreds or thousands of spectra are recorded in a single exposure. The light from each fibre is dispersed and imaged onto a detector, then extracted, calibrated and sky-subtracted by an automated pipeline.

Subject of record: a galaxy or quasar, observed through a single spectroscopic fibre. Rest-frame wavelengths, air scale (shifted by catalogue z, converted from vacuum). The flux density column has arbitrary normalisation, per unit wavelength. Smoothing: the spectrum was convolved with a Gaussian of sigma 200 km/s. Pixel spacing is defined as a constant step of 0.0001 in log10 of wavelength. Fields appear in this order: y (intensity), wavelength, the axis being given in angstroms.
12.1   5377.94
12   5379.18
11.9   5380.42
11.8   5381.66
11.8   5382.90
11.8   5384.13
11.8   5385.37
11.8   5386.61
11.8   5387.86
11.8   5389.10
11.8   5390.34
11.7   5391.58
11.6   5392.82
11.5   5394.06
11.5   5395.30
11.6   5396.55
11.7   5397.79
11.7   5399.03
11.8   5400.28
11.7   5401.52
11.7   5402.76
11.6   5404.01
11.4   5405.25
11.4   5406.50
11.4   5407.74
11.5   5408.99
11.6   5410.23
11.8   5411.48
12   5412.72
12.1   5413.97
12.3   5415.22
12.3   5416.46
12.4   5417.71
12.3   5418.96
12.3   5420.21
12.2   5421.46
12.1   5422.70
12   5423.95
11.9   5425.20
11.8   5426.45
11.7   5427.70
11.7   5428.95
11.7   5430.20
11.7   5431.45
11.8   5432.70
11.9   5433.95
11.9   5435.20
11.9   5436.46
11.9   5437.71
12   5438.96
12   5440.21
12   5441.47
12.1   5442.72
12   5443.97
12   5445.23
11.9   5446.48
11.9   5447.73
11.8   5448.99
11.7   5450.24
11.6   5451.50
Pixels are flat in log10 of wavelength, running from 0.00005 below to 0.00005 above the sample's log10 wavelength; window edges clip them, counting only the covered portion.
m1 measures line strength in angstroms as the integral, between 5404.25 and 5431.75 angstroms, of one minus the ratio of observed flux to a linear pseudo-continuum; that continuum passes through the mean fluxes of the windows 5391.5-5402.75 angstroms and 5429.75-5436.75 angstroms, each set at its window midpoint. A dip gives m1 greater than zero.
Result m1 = -0.3 angstroms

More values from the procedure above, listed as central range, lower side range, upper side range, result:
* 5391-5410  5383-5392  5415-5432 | 0.5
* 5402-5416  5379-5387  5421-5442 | 0.2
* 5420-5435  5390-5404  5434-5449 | 0.0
